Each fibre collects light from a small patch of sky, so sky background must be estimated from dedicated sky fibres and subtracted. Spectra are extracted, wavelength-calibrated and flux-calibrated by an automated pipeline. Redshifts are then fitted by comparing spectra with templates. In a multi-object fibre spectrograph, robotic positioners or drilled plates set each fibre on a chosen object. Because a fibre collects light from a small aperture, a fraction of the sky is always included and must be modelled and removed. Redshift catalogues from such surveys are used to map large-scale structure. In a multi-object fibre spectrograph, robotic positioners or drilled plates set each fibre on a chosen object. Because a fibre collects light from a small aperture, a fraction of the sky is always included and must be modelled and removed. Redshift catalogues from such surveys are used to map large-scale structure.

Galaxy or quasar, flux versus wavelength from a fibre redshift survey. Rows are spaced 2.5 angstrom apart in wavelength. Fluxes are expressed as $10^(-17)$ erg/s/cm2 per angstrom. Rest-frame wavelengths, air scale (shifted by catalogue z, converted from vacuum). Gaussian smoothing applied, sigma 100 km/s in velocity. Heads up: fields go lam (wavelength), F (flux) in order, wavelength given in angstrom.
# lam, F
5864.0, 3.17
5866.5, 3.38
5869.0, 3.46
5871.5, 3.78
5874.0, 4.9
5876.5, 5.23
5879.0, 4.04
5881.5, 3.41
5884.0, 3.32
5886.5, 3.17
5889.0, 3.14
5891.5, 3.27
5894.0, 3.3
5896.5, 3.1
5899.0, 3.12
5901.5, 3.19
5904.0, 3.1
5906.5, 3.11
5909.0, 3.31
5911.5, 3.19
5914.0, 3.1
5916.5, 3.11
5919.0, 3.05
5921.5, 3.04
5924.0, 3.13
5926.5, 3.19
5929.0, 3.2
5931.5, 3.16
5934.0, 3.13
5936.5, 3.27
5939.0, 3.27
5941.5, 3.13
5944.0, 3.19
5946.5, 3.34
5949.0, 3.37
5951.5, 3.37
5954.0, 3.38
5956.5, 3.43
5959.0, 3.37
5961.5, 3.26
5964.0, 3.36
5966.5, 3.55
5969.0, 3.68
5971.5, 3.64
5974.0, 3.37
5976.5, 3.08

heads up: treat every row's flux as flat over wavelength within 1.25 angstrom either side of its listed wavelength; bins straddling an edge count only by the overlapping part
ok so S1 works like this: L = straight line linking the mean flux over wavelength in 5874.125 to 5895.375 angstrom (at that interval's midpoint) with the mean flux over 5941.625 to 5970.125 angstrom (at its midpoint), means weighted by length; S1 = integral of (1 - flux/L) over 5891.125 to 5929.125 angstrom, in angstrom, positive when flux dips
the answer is 4.4 angstrom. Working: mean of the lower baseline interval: 3.68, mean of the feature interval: 3.15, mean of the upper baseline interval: 3.38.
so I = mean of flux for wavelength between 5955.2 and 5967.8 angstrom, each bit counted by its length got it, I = 3.4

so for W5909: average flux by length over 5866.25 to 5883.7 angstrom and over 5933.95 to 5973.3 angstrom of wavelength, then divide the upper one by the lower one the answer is 0.84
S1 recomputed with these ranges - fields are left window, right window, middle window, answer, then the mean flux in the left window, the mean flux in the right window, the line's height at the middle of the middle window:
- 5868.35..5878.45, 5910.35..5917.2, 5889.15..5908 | 2.2 angstrom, 4.37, 3.13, 3.6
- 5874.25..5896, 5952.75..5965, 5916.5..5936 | 2.0 angstrom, 3.65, 3.36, 3.49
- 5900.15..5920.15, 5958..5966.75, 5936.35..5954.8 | 0.0 angstrom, 3.15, 3.37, 3.3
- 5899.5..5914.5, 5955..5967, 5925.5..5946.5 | 0.5 angstrom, 3.17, 3.38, 3.28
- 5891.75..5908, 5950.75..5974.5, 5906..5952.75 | 1.4 angstrom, 3.16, 3.44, 3.3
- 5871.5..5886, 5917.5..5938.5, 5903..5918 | 1.4 angstrom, 4.09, 3.15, 3.49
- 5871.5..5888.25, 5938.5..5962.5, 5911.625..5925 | 1.9 angstrom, 3.97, 3.31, 3.61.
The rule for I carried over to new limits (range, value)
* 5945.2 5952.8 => 3.36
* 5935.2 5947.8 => 3.24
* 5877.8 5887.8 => 3.48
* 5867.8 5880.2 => 4.29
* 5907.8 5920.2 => 3.15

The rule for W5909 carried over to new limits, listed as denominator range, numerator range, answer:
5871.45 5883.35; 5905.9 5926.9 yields 0.73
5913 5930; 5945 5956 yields 1.08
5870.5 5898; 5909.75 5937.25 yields 0.85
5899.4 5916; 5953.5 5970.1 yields 1.09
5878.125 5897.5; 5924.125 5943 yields 0.96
